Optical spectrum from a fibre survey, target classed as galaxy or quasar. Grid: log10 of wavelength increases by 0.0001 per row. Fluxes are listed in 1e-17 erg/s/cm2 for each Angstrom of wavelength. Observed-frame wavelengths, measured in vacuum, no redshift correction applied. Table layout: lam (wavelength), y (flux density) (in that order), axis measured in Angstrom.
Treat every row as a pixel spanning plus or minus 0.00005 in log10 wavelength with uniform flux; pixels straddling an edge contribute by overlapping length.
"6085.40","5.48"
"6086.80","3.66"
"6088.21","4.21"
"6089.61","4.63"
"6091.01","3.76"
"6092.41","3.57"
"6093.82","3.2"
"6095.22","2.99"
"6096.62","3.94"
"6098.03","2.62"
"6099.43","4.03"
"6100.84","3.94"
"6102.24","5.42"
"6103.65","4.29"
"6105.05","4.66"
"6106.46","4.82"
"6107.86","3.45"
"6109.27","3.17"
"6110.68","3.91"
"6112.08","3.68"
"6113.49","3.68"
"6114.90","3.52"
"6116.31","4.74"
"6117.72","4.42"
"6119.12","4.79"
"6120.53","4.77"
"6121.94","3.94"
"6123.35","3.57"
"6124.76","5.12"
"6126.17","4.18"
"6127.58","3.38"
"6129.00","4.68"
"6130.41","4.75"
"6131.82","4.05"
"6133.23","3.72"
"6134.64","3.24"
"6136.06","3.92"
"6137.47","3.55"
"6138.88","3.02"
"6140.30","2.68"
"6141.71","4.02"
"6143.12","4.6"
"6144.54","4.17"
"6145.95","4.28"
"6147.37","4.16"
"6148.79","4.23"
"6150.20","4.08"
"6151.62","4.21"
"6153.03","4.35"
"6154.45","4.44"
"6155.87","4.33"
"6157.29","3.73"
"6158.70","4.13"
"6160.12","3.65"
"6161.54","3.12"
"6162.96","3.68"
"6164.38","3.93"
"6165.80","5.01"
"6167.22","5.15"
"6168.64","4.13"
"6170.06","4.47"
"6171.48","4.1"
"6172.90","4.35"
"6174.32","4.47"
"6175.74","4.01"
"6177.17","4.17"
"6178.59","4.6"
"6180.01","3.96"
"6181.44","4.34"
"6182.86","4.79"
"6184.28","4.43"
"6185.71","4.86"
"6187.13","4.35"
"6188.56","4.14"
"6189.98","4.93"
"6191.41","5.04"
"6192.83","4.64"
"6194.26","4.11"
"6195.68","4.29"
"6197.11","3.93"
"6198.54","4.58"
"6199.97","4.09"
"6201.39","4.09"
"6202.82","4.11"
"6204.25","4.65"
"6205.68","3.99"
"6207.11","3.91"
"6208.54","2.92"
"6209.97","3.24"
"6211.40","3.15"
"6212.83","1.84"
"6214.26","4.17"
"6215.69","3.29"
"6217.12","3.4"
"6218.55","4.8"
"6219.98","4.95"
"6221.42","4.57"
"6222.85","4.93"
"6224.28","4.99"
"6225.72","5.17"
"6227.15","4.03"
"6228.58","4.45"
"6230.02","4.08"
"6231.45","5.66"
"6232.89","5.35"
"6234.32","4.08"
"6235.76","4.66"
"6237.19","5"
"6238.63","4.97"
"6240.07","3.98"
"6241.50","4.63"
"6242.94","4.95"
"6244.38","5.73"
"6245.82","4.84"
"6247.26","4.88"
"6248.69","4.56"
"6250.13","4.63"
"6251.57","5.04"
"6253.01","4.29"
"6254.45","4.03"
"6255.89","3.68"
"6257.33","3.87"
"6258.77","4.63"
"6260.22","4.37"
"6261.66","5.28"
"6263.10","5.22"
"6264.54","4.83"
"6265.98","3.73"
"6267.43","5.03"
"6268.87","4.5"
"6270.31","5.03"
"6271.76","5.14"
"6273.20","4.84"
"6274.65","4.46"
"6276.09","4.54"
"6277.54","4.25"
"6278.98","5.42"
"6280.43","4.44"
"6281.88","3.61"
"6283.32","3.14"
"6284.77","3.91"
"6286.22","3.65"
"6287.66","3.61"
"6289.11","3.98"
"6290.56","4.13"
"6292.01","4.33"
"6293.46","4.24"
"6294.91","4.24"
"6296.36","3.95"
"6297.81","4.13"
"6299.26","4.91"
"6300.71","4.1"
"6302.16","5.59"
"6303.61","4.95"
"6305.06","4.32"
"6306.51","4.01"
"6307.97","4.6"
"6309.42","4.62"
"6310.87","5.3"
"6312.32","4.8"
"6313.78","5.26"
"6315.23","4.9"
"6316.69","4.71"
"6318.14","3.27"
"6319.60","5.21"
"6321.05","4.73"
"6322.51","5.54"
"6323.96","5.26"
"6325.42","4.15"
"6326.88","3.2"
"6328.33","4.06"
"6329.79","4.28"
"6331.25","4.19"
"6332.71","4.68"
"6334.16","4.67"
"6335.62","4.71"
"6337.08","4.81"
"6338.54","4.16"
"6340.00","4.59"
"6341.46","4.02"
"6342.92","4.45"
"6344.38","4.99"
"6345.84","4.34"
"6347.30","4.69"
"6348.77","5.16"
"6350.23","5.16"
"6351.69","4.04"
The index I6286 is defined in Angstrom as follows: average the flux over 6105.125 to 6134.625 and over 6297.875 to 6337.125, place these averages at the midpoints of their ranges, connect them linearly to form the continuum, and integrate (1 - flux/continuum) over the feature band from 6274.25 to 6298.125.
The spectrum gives 2.2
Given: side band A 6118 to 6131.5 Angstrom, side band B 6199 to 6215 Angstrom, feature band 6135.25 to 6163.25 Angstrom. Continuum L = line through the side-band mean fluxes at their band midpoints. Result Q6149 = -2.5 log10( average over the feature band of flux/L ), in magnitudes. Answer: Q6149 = 0.06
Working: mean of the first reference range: 4.35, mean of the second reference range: 3.66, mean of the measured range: 3.92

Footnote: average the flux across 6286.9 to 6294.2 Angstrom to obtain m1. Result 4.06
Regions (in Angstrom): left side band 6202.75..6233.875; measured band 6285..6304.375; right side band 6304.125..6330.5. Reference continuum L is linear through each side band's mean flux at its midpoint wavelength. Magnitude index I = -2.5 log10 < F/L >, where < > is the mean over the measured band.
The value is 0.05 mag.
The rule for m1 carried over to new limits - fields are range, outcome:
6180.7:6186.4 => 4.6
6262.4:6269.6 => 4.66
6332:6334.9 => 4.69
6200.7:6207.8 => 4.15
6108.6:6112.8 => 3.59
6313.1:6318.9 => 4.53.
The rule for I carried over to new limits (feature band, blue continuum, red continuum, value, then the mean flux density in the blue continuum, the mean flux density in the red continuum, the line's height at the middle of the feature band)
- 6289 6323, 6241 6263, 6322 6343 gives -0.02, 4.64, 4.44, 4.51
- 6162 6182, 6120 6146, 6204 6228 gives -0.08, 3.97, 3.99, 3.98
